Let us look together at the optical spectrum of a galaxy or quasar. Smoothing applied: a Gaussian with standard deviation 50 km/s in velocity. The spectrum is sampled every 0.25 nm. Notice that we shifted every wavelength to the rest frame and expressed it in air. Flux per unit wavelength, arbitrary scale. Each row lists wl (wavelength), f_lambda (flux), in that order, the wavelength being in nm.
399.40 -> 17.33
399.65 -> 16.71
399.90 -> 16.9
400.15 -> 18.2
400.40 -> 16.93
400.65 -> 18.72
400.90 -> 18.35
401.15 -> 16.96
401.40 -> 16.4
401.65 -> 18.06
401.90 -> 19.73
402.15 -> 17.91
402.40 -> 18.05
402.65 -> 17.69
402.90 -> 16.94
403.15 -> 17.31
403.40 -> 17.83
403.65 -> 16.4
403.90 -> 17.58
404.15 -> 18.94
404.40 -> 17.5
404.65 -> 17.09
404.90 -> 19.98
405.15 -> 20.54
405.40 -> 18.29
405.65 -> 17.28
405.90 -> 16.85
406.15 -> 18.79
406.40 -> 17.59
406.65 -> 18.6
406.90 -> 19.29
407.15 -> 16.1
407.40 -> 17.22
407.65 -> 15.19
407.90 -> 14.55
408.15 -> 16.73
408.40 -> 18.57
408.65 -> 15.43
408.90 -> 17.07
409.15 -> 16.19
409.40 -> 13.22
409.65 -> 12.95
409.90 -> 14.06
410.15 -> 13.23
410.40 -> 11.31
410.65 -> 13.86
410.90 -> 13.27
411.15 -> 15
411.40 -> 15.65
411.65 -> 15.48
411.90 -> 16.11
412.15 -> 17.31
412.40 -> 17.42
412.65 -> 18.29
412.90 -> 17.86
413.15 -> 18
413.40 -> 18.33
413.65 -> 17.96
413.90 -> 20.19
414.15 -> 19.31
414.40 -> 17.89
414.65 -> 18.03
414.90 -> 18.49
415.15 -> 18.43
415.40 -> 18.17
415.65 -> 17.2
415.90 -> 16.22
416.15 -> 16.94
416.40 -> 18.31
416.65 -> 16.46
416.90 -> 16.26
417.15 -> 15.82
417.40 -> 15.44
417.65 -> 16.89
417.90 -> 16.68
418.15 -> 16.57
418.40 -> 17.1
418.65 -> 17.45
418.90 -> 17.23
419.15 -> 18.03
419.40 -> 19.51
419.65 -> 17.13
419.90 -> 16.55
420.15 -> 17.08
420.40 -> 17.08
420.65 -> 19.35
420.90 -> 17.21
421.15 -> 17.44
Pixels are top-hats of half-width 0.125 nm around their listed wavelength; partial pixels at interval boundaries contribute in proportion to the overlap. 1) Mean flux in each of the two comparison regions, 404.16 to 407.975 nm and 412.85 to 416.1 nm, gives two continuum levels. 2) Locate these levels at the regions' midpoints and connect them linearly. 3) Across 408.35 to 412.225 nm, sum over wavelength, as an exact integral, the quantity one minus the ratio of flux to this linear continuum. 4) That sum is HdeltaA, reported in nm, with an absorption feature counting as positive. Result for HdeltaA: 0.67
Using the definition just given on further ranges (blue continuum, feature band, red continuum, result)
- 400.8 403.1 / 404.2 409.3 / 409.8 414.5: -0.101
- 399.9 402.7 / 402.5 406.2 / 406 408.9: -0.092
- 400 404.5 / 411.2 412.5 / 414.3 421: 0.088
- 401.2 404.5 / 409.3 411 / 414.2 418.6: 0.418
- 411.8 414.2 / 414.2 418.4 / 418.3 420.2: 0.150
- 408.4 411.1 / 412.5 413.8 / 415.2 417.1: -0.193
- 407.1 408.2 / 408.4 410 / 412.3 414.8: 0.135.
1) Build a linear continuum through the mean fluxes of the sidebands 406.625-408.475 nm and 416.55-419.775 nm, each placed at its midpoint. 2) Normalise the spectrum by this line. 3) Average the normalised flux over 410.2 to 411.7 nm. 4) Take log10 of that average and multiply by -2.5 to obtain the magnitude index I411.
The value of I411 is 0.21 mag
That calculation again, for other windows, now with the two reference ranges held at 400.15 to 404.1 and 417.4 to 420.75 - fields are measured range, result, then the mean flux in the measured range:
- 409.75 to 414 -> 0.09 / 16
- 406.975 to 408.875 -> 0.08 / 16.4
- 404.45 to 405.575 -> -0.07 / 18.8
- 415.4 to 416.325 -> 0.02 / 17.1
